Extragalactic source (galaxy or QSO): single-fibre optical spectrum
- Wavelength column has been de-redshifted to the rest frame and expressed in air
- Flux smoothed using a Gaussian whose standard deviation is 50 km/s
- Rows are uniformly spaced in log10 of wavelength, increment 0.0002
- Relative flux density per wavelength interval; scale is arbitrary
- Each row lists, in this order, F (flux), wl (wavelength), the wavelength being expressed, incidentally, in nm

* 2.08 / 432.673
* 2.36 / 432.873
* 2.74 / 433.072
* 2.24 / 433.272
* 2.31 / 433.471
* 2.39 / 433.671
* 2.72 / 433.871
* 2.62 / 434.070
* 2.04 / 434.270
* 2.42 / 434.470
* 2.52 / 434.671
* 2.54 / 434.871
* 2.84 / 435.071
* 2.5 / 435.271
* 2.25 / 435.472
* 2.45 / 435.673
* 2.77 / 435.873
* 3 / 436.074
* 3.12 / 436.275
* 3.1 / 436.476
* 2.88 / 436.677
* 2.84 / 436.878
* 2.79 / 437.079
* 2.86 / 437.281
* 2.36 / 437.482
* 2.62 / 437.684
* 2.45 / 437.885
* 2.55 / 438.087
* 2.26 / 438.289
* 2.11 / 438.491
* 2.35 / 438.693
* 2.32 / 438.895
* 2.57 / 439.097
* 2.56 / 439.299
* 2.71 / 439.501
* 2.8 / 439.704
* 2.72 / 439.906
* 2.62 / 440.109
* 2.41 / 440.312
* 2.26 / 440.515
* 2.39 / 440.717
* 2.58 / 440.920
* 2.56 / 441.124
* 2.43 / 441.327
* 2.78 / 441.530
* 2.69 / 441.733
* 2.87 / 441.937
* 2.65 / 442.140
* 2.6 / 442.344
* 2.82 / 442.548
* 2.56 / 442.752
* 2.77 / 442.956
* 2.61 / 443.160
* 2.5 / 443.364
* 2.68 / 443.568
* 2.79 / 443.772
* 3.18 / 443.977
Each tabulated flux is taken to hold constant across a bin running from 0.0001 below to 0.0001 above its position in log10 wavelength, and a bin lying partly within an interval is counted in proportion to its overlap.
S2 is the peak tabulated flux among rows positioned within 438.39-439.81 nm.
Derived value 2.8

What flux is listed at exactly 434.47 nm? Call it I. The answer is 2.42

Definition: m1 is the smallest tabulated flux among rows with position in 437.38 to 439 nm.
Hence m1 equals 2.11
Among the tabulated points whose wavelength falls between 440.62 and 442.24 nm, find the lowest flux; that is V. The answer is 2.39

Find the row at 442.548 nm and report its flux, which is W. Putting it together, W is 2.82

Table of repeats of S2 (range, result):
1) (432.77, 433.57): 2.74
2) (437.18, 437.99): 2.86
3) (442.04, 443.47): 2.82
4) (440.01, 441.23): 2.62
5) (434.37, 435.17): 2.84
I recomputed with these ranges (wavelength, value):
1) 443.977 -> 3.18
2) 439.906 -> 2.72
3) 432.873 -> 2.36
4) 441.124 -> 2.56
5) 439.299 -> 2.56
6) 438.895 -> 2.32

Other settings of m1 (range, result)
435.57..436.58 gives 2.45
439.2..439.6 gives 2.56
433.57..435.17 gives 2.04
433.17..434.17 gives 2.24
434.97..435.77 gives 2.25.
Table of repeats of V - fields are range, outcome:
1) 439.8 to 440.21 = 2.62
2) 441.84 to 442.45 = 2.6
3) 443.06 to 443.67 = 2.5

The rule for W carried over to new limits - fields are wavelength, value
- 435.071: 2.84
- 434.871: 2.54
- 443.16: 2.61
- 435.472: 2.25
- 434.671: 2.52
